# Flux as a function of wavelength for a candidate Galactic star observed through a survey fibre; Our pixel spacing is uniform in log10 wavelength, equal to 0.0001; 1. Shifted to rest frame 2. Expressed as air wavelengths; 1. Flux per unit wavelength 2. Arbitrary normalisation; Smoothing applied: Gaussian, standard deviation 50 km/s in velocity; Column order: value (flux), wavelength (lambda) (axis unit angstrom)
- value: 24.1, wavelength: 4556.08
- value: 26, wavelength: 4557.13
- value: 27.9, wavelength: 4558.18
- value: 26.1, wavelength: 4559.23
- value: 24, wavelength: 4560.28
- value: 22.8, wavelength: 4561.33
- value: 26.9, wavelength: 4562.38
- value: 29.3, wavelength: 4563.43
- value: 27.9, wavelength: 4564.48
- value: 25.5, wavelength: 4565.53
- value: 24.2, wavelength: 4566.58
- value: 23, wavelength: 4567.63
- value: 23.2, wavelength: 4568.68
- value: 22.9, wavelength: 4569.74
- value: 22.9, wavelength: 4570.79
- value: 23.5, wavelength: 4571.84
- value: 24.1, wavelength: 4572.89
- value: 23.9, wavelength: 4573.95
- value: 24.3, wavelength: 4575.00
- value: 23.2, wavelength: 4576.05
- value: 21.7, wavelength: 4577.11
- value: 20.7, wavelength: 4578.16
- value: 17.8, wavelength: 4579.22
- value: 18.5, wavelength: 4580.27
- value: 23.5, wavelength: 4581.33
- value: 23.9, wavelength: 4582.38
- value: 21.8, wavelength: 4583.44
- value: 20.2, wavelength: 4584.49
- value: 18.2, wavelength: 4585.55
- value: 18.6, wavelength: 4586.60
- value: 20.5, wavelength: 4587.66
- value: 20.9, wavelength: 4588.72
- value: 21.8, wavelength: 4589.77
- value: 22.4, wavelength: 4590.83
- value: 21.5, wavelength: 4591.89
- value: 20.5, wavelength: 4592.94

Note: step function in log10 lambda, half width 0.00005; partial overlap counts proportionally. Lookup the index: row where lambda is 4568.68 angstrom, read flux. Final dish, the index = 23.2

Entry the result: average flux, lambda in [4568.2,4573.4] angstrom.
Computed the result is 23.3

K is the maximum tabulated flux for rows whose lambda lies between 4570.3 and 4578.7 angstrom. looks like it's 24.3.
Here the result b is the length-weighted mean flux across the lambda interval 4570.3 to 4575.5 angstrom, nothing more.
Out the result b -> 23.8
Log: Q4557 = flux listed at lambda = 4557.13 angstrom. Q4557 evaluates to 26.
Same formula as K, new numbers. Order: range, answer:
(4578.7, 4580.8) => 18.5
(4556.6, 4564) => 29.3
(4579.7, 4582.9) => 23.9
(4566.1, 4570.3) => 24.2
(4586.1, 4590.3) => 21.8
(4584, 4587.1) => 20.2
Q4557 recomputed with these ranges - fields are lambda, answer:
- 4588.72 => 20.9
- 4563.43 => 29.3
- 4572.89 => 24.1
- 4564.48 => 27.9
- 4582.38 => 23.9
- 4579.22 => 17.8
